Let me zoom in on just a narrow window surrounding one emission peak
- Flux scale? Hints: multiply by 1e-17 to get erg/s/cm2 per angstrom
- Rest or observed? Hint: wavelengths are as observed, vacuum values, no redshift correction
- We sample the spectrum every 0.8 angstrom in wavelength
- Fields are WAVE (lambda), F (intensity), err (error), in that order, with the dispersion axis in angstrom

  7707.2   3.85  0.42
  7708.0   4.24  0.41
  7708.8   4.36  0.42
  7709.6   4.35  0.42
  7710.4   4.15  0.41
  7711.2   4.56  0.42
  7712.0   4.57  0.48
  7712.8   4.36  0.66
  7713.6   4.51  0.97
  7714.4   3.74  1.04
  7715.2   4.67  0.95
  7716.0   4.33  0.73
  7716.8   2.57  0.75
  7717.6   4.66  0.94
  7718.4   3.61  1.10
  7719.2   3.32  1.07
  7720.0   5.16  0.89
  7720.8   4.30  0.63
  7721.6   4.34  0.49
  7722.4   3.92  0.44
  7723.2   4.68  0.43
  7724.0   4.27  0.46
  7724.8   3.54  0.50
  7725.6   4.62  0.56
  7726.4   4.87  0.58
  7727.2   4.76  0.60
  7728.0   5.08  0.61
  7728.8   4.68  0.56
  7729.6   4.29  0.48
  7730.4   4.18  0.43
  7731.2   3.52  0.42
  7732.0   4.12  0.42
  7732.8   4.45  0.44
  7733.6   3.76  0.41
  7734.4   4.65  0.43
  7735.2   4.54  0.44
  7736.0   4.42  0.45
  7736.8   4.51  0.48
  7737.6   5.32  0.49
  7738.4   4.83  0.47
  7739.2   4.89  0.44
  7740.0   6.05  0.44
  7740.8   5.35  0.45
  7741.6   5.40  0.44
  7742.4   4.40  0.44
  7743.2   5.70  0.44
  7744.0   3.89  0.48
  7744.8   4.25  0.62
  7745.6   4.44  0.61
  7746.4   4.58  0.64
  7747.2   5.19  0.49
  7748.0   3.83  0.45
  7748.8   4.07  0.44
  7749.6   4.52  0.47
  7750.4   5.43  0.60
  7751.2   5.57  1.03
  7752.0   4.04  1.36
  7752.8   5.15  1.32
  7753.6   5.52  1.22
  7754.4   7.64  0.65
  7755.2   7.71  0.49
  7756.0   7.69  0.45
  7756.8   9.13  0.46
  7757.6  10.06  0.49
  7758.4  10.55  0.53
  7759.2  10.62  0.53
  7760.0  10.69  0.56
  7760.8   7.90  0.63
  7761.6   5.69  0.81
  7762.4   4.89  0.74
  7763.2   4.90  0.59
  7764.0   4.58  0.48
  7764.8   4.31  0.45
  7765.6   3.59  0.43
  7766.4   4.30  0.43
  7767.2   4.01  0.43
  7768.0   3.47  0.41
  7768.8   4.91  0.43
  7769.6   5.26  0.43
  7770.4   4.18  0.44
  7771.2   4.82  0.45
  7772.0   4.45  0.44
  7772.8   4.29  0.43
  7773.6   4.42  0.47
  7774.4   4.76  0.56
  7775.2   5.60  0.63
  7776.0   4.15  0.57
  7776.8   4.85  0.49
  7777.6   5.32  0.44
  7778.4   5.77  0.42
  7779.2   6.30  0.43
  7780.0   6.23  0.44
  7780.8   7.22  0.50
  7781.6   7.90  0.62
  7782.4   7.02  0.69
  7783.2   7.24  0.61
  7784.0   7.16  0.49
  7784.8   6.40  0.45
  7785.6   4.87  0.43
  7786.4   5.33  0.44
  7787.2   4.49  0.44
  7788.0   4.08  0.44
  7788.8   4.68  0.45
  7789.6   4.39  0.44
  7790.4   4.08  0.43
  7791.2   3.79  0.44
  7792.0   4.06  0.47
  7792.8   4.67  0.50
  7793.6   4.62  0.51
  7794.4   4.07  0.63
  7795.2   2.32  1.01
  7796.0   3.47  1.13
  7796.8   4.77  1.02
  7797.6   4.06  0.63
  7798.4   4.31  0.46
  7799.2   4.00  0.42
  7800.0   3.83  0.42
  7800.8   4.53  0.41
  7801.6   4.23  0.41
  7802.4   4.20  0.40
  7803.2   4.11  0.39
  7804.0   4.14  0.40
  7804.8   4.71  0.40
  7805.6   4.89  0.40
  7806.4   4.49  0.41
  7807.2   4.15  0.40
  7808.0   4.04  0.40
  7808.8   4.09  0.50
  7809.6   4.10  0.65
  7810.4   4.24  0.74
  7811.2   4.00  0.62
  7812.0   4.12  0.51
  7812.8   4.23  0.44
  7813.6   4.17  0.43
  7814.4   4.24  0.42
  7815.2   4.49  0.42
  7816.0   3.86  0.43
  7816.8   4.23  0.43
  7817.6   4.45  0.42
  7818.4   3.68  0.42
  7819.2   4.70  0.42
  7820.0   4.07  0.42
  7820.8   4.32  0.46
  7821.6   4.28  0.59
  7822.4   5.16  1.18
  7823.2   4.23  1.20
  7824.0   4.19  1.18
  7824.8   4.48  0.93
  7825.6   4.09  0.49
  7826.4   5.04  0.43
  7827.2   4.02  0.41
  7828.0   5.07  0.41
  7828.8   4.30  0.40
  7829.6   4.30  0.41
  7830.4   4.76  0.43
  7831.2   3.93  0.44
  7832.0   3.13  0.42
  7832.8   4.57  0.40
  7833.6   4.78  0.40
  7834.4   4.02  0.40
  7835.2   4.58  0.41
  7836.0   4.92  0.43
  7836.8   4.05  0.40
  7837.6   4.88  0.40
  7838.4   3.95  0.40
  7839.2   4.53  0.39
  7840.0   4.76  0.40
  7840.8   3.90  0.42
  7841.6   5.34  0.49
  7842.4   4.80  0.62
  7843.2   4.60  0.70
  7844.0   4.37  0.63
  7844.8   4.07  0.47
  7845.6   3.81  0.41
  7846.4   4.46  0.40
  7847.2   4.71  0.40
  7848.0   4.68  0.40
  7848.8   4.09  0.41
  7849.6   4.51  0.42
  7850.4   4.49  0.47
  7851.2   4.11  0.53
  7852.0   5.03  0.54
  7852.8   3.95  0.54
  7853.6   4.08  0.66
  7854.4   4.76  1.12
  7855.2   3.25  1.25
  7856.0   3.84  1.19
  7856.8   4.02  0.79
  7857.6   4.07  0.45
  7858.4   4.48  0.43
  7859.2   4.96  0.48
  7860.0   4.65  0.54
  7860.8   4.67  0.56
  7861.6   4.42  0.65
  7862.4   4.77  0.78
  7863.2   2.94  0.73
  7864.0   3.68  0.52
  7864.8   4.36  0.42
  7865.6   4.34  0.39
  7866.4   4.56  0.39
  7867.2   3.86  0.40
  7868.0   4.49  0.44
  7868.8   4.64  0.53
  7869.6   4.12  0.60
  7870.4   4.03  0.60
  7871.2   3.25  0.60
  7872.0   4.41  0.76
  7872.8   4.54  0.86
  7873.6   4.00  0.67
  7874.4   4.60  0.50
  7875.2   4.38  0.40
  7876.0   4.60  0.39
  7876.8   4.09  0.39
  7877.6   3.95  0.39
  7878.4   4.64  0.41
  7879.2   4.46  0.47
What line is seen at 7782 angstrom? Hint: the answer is [N II] 6583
